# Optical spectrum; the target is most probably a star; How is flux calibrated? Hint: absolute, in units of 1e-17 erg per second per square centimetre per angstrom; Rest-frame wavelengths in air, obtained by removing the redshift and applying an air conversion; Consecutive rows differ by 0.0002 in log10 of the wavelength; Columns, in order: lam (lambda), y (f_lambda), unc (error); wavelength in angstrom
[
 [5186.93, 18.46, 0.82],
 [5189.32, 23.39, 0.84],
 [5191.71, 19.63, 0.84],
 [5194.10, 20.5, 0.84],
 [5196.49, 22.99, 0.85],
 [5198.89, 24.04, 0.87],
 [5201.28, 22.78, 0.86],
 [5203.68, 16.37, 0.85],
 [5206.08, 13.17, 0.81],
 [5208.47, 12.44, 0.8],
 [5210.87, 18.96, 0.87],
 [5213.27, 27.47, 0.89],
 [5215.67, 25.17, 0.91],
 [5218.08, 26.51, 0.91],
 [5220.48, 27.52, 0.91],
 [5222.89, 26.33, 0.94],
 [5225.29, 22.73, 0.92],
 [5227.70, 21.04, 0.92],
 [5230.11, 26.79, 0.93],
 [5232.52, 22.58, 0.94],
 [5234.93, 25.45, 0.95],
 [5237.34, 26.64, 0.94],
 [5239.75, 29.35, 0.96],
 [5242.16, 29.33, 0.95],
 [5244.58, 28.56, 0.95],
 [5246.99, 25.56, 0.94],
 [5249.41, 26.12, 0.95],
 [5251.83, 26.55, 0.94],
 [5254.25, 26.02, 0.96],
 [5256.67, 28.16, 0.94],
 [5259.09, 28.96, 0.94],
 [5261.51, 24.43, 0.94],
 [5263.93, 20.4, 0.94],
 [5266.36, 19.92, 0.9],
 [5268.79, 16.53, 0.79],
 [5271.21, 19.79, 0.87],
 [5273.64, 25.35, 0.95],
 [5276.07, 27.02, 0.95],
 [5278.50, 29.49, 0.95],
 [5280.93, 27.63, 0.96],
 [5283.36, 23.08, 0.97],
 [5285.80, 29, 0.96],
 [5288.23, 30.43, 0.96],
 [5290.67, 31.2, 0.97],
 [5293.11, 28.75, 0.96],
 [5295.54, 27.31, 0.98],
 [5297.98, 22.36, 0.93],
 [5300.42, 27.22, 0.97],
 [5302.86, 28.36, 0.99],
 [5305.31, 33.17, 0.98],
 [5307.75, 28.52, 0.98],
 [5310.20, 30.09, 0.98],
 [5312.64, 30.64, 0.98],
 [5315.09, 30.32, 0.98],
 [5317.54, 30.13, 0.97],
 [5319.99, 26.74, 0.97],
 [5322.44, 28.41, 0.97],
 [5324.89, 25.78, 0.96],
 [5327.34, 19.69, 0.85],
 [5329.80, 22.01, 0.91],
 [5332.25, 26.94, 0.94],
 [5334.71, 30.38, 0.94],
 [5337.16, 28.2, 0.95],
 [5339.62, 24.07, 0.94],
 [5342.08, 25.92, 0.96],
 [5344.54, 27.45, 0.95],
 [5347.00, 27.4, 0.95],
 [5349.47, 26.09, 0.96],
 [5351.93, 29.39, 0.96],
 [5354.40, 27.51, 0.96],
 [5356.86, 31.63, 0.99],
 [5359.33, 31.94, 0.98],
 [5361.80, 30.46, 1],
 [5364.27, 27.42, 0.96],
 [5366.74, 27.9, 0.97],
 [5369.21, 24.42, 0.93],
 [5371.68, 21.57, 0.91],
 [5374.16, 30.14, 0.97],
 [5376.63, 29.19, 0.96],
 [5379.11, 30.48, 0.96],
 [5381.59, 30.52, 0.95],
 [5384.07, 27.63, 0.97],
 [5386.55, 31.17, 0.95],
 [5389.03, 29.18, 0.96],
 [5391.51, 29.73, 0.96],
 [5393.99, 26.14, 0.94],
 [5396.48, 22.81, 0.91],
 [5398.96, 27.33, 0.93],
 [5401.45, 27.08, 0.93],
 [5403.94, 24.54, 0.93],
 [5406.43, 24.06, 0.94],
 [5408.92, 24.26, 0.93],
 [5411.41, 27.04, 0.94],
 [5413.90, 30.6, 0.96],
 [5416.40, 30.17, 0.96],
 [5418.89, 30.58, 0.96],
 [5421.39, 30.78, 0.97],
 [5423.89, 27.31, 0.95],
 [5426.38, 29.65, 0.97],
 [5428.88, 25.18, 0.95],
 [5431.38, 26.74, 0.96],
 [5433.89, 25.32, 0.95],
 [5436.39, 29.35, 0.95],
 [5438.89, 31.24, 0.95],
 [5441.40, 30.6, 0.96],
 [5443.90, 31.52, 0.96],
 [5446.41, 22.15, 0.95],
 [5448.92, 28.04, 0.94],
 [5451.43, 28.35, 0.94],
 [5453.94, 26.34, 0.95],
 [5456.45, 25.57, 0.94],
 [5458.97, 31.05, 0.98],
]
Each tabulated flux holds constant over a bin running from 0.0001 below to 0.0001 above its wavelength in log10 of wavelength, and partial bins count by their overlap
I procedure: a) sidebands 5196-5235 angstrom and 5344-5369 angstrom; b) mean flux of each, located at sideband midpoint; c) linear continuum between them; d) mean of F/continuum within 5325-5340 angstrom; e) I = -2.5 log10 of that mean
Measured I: 0.09 mag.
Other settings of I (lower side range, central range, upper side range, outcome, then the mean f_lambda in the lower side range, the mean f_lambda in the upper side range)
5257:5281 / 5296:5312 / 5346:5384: -0.111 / 23.9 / 28.4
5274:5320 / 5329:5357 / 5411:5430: 0.059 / 28.5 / 29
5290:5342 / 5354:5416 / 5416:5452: 0.009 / 27.6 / 28.4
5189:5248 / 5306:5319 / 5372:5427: -0.163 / 23.4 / 28.1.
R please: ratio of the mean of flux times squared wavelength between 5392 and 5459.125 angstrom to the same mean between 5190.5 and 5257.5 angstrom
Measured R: 1.2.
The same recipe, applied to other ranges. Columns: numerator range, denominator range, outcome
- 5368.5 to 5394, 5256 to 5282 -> 1.22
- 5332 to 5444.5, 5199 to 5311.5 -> 1.17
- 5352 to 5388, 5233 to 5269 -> 1.17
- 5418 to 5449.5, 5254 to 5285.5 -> 1.23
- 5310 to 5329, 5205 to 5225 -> 1.28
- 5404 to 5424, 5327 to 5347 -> 1.11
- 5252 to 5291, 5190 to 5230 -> 1.19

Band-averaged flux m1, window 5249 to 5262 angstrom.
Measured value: 26.9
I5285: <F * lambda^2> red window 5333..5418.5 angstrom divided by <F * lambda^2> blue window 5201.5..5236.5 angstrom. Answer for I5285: 1.32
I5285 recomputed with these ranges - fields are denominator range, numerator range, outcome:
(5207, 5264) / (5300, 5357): 1.14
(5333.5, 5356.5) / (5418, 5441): 1.07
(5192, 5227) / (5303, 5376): 1.33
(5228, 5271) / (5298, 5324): 1.18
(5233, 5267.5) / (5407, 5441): 1.16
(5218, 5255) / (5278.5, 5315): 1.12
